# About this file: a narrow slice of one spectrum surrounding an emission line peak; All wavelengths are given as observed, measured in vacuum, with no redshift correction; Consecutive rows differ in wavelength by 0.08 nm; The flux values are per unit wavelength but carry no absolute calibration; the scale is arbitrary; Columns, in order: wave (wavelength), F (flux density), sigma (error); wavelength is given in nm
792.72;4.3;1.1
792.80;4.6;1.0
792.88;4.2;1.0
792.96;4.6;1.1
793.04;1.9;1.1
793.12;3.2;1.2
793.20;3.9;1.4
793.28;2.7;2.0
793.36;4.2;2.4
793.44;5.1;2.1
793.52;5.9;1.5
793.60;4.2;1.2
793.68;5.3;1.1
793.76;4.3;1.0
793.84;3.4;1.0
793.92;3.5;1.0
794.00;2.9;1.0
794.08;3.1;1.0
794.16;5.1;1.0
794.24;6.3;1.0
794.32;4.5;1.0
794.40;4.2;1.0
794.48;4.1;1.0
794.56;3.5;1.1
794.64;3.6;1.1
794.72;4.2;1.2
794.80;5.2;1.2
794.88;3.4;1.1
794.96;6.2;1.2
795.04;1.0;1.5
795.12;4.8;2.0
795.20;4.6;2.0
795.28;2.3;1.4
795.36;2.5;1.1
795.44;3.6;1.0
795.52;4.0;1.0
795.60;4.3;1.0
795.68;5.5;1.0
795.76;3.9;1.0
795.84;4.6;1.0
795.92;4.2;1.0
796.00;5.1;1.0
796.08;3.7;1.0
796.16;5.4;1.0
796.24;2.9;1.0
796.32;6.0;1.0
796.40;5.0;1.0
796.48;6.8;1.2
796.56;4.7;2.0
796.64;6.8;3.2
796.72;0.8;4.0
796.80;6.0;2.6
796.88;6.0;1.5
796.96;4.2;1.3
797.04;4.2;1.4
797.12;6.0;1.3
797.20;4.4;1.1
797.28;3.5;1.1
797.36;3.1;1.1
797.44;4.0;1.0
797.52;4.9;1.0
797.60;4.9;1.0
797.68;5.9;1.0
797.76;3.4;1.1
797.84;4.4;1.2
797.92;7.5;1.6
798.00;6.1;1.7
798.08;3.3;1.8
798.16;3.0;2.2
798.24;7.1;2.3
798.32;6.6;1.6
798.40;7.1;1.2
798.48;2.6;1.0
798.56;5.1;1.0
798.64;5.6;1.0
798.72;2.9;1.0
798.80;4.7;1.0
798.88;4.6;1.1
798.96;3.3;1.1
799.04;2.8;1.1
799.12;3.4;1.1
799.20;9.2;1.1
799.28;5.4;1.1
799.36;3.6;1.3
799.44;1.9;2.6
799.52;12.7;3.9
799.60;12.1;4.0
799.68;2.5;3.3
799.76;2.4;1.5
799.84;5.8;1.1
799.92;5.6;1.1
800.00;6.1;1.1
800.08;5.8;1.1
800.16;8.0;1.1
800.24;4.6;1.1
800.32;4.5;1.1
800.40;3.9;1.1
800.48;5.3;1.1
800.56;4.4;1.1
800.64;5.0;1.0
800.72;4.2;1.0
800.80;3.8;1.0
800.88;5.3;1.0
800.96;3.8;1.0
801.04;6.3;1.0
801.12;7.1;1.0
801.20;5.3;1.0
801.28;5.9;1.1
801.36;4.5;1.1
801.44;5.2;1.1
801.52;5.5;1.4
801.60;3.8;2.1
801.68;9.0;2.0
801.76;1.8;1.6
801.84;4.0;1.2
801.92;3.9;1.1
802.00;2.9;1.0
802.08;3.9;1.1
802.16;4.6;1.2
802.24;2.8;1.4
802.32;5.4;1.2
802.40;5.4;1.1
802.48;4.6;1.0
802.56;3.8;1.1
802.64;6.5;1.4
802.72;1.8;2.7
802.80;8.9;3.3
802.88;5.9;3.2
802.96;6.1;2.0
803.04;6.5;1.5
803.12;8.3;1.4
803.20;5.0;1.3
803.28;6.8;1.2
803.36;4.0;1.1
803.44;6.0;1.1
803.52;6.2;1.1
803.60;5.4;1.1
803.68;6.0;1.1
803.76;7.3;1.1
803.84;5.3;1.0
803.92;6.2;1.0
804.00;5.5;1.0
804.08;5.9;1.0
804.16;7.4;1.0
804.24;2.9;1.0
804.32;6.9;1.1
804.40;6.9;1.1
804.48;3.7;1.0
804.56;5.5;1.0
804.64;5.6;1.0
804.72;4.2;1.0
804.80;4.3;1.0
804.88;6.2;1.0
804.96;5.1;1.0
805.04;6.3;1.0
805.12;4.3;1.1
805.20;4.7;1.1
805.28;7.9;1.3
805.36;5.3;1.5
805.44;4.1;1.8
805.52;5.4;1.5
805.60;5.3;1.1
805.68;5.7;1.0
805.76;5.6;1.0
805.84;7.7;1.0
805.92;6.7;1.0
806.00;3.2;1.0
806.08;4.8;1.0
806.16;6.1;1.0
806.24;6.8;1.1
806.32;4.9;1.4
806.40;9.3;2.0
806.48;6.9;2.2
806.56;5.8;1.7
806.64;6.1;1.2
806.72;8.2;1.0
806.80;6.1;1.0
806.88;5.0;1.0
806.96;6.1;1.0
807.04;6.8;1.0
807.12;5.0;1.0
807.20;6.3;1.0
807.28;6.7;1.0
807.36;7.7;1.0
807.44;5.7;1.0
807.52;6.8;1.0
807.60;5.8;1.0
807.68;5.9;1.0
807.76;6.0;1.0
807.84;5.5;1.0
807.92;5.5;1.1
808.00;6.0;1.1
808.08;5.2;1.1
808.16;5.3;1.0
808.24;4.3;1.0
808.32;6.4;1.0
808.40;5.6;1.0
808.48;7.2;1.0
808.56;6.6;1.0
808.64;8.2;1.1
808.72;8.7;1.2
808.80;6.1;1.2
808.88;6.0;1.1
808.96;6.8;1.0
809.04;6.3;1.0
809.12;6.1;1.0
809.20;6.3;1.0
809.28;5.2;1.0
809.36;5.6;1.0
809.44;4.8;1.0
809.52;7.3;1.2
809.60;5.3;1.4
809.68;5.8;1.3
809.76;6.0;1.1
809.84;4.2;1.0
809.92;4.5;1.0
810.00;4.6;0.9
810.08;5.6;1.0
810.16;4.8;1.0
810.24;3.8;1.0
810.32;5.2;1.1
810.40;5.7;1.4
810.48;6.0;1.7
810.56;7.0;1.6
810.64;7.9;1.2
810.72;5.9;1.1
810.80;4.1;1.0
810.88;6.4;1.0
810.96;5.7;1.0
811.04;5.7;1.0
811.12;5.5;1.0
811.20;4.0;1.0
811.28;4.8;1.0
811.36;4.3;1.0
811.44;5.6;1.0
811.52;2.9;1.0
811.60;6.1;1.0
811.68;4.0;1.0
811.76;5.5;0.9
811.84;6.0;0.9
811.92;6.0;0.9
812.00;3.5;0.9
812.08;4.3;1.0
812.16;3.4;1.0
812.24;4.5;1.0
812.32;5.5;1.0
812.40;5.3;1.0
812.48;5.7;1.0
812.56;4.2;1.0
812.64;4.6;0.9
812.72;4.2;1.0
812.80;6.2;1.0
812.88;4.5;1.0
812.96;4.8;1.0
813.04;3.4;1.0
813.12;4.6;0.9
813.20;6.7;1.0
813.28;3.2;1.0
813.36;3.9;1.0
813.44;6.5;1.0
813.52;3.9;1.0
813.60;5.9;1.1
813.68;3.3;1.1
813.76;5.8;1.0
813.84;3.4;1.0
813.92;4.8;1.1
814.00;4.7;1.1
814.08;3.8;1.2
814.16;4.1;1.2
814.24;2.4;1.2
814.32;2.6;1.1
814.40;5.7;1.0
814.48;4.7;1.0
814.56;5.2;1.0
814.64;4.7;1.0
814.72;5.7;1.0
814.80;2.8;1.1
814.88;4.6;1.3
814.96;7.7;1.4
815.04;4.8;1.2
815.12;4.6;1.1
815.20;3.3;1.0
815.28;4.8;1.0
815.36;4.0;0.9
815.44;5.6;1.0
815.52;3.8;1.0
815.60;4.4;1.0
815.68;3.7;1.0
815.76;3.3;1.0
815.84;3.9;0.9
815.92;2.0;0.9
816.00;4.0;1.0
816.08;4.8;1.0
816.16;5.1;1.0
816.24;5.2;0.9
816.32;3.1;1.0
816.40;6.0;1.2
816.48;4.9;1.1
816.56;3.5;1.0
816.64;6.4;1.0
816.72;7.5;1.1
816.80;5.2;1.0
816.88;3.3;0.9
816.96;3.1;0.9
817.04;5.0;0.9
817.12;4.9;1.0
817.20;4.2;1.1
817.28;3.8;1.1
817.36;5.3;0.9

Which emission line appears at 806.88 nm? Mg II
